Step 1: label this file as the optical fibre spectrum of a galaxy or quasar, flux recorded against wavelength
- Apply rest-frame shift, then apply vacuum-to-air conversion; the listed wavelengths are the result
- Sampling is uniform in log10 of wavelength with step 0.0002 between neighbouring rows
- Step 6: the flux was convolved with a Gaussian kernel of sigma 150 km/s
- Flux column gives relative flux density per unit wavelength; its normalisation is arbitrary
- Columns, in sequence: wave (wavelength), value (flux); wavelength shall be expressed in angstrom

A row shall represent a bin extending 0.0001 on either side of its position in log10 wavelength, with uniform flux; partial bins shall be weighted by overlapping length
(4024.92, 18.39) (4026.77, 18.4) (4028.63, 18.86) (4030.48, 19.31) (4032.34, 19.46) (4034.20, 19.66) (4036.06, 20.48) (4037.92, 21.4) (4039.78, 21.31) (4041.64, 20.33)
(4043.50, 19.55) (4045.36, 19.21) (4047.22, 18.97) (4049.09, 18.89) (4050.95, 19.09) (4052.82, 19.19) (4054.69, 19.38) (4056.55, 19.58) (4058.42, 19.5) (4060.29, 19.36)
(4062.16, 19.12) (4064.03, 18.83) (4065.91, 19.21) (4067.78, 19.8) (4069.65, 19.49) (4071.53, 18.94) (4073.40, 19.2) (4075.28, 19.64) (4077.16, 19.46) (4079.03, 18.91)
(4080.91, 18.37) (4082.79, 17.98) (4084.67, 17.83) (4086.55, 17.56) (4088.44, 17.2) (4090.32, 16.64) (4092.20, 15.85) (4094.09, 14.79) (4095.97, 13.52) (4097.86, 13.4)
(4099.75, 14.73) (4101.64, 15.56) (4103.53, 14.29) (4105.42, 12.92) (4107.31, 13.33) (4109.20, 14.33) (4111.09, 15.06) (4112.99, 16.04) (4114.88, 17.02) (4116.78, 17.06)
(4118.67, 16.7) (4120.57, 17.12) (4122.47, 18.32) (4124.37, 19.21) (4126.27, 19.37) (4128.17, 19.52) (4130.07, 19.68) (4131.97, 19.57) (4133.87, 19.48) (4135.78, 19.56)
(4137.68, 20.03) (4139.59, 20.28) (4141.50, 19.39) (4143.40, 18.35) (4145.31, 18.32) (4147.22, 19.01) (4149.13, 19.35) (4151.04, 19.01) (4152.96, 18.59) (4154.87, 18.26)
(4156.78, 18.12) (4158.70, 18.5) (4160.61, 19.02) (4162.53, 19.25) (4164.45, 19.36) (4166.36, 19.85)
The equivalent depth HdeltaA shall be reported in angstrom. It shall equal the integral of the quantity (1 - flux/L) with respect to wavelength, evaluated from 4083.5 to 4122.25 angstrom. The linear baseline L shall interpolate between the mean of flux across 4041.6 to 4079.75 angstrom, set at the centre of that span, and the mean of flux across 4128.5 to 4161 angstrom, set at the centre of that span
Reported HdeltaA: 7.2 angstrom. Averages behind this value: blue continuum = 19.3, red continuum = 19.1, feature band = 15.6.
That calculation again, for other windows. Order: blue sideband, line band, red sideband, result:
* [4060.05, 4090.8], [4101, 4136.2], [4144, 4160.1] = 3.1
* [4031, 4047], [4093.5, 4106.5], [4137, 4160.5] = 3.5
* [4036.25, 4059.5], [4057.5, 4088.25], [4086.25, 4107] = -2.9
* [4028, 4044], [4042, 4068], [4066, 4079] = 0.6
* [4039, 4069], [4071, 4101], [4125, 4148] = 3.6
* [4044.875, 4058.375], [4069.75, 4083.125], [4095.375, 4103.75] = -1.9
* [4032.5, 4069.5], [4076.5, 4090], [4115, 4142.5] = 0.9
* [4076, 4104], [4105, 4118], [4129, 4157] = 1.7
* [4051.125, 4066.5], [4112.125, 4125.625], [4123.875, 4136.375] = 1.4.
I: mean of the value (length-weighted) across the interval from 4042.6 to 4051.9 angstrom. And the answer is 19.1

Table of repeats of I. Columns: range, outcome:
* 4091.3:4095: 15.3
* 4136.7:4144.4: 19.5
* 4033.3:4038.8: 20.5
